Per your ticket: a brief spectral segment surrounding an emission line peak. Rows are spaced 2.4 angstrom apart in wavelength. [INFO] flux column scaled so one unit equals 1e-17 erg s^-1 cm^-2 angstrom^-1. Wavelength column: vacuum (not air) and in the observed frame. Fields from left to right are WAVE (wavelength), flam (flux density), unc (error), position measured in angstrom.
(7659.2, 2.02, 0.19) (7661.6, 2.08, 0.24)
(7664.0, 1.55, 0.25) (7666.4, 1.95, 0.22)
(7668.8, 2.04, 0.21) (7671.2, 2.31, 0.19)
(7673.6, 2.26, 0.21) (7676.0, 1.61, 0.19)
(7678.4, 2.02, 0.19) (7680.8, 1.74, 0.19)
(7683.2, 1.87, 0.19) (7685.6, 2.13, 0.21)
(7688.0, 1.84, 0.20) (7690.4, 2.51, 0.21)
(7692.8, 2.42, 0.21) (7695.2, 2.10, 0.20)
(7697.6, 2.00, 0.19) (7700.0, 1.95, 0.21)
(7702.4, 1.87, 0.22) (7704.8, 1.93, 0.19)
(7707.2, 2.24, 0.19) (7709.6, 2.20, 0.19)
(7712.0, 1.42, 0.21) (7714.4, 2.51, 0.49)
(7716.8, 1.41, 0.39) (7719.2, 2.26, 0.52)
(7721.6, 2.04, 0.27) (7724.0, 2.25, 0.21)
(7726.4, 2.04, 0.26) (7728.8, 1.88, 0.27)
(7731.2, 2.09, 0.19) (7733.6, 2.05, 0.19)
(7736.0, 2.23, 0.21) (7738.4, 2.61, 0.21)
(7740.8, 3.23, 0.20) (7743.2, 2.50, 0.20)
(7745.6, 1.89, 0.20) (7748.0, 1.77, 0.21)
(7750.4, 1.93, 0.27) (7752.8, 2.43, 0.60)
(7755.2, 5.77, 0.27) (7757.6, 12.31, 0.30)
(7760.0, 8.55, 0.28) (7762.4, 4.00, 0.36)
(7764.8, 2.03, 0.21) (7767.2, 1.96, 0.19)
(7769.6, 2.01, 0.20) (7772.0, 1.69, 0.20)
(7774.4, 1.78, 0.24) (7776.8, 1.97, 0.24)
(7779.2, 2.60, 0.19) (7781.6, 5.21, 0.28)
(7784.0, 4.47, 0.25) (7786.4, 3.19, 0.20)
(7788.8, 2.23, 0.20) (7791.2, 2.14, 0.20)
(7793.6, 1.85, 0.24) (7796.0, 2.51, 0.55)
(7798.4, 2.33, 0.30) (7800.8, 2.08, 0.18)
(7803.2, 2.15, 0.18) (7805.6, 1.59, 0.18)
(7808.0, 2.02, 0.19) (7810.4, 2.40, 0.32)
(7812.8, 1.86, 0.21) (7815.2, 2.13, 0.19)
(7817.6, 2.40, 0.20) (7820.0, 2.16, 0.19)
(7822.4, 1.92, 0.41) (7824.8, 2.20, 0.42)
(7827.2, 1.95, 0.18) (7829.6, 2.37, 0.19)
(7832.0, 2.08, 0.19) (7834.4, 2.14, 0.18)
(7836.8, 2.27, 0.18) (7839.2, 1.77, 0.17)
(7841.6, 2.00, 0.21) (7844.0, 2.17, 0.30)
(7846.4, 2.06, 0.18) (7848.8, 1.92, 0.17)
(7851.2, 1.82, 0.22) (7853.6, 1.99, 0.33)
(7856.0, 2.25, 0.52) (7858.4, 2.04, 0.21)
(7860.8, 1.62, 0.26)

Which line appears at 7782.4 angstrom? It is [N II] 6583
